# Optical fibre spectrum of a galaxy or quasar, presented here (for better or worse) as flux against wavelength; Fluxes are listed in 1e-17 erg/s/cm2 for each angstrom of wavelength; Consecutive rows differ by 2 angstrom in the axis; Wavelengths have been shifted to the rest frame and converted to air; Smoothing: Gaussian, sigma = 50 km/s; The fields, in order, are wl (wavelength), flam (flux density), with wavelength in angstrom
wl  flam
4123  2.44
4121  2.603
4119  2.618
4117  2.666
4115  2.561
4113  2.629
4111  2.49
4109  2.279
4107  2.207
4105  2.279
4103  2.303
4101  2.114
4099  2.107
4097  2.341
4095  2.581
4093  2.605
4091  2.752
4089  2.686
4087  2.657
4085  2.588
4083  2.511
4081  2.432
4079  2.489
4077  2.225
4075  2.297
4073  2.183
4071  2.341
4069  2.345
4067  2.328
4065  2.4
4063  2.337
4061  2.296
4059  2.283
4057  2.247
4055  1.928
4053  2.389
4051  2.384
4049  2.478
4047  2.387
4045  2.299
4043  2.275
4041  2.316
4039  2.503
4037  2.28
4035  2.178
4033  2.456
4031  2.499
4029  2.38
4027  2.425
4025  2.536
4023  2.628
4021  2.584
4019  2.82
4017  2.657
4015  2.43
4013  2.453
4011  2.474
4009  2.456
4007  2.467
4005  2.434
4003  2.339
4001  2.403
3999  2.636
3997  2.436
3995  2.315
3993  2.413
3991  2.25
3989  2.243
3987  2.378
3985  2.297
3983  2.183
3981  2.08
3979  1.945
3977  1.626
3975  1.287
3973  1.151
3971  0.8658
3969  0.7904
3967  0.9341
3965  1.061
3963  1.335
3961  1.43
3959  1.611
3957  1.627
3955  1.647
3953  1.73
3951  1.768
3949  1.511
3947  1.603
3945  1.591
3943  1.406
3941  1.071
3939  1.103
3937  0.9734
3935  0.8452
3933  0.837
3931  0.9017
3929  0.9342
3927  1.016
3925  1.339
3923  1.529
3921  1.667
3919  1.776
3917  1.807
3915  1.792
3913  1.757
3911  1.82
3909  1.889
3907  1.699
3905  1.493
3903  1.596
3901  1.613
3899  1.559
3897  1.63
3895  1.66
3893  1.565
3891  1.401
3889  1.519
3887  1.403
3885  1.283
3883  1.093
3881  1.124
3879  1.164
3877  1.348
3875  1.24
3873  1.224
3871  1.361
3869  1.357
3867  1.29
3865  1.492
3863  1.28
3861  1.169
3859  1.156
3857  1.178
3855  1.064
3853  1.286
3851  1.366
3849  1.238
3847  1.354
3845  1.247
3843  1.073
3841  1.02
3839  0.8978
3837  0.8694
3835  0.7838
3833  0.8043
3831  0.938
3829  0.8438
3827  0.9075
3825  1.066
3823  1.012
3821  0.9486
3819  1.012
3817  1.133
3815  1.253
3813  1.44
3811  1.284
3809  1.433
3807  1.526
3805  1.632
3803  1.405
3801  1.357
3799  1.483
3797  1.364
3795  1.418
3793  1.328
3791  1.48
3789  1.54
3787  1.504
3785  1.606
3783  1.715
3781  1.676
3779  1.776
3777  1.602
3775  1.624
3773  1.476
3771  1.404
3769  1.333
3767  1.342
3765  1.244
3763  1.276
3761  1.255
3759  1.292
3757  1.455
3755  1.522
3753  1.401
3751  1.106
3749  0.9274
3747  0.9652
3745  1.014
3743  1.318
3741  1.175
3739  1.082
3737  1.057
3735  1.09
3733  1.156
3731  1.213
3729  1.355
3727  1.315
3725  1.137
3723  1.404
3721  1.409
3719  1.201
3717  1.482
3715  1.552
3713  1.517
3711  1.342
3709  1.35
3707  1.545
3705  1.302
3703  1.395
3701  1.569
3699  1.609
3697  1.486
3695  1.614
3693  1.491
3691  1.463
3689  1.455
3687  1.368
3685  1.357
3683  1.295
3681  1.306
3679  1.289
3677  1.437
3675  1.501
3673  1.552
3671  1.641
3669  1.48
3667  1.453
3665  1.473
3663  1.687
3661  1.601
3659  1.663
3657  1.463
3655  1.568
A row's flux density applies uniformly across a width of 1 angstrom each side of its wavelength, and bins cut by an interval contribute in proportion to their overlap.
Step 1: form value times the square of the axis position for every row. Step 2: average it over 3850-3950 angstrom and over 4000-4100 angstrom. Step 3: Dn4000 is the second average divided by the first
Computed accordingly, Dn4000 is 1.9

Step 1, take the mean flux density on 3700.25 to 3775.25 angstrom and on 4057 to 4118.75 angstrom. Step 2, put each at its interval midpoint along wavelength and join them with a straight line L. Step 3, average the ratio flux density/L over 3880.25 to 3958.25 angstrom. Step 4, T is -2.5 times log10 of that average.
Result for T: 0.28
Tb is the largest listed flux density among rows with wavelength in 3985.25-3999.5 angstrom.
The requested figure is 2.636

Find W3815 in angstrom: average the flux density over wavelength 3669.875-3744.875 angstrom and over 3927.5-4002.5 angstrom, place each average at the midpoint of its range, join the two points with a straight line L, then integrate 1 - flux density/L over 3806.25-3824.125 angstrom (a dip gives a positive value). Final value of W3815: 3.0 angstrom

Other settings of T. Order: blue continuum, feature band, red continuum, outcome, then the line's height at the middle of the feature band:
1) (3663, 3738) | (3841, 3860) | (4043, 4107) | 0.43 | 1.79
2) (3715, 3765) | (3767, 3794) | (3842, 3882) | -0.23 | 1.24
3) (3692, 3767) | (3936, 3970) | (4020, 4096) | 0.45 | 2.06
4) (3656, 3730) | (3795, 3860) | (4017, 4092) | 0.47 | 1.81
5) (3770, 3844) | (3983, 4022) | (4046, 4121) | -0.18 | 2.07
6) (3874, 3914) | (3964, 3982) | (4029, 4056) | 0.44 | 1.94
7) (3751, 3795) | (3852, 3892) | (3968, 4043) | 0.37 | 1.79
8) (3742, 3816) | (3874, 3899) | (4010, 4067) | 0.30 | 1.82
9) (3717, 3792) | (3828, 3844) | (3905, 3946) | 0.45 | 1.36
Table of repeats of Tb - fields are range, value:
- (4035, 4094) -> 2.752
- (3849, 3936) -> 1.889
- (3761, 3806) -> 1.776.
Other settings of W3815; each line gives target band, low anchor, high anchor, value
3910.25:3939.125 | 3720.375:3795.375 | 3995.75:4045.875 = 9.8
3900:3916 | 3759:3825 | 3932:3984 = -3.7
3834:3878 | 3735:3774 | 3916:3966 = 3.8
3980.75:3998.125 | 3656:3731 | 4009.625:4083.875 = -0.5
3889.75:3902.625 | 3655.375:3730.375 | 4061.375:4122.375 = 2.5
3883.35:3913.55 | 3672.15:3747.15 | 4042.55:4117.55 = 4.8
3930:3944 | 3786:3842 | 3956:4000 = 5.2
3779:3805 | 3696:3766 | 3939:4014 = -1.3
